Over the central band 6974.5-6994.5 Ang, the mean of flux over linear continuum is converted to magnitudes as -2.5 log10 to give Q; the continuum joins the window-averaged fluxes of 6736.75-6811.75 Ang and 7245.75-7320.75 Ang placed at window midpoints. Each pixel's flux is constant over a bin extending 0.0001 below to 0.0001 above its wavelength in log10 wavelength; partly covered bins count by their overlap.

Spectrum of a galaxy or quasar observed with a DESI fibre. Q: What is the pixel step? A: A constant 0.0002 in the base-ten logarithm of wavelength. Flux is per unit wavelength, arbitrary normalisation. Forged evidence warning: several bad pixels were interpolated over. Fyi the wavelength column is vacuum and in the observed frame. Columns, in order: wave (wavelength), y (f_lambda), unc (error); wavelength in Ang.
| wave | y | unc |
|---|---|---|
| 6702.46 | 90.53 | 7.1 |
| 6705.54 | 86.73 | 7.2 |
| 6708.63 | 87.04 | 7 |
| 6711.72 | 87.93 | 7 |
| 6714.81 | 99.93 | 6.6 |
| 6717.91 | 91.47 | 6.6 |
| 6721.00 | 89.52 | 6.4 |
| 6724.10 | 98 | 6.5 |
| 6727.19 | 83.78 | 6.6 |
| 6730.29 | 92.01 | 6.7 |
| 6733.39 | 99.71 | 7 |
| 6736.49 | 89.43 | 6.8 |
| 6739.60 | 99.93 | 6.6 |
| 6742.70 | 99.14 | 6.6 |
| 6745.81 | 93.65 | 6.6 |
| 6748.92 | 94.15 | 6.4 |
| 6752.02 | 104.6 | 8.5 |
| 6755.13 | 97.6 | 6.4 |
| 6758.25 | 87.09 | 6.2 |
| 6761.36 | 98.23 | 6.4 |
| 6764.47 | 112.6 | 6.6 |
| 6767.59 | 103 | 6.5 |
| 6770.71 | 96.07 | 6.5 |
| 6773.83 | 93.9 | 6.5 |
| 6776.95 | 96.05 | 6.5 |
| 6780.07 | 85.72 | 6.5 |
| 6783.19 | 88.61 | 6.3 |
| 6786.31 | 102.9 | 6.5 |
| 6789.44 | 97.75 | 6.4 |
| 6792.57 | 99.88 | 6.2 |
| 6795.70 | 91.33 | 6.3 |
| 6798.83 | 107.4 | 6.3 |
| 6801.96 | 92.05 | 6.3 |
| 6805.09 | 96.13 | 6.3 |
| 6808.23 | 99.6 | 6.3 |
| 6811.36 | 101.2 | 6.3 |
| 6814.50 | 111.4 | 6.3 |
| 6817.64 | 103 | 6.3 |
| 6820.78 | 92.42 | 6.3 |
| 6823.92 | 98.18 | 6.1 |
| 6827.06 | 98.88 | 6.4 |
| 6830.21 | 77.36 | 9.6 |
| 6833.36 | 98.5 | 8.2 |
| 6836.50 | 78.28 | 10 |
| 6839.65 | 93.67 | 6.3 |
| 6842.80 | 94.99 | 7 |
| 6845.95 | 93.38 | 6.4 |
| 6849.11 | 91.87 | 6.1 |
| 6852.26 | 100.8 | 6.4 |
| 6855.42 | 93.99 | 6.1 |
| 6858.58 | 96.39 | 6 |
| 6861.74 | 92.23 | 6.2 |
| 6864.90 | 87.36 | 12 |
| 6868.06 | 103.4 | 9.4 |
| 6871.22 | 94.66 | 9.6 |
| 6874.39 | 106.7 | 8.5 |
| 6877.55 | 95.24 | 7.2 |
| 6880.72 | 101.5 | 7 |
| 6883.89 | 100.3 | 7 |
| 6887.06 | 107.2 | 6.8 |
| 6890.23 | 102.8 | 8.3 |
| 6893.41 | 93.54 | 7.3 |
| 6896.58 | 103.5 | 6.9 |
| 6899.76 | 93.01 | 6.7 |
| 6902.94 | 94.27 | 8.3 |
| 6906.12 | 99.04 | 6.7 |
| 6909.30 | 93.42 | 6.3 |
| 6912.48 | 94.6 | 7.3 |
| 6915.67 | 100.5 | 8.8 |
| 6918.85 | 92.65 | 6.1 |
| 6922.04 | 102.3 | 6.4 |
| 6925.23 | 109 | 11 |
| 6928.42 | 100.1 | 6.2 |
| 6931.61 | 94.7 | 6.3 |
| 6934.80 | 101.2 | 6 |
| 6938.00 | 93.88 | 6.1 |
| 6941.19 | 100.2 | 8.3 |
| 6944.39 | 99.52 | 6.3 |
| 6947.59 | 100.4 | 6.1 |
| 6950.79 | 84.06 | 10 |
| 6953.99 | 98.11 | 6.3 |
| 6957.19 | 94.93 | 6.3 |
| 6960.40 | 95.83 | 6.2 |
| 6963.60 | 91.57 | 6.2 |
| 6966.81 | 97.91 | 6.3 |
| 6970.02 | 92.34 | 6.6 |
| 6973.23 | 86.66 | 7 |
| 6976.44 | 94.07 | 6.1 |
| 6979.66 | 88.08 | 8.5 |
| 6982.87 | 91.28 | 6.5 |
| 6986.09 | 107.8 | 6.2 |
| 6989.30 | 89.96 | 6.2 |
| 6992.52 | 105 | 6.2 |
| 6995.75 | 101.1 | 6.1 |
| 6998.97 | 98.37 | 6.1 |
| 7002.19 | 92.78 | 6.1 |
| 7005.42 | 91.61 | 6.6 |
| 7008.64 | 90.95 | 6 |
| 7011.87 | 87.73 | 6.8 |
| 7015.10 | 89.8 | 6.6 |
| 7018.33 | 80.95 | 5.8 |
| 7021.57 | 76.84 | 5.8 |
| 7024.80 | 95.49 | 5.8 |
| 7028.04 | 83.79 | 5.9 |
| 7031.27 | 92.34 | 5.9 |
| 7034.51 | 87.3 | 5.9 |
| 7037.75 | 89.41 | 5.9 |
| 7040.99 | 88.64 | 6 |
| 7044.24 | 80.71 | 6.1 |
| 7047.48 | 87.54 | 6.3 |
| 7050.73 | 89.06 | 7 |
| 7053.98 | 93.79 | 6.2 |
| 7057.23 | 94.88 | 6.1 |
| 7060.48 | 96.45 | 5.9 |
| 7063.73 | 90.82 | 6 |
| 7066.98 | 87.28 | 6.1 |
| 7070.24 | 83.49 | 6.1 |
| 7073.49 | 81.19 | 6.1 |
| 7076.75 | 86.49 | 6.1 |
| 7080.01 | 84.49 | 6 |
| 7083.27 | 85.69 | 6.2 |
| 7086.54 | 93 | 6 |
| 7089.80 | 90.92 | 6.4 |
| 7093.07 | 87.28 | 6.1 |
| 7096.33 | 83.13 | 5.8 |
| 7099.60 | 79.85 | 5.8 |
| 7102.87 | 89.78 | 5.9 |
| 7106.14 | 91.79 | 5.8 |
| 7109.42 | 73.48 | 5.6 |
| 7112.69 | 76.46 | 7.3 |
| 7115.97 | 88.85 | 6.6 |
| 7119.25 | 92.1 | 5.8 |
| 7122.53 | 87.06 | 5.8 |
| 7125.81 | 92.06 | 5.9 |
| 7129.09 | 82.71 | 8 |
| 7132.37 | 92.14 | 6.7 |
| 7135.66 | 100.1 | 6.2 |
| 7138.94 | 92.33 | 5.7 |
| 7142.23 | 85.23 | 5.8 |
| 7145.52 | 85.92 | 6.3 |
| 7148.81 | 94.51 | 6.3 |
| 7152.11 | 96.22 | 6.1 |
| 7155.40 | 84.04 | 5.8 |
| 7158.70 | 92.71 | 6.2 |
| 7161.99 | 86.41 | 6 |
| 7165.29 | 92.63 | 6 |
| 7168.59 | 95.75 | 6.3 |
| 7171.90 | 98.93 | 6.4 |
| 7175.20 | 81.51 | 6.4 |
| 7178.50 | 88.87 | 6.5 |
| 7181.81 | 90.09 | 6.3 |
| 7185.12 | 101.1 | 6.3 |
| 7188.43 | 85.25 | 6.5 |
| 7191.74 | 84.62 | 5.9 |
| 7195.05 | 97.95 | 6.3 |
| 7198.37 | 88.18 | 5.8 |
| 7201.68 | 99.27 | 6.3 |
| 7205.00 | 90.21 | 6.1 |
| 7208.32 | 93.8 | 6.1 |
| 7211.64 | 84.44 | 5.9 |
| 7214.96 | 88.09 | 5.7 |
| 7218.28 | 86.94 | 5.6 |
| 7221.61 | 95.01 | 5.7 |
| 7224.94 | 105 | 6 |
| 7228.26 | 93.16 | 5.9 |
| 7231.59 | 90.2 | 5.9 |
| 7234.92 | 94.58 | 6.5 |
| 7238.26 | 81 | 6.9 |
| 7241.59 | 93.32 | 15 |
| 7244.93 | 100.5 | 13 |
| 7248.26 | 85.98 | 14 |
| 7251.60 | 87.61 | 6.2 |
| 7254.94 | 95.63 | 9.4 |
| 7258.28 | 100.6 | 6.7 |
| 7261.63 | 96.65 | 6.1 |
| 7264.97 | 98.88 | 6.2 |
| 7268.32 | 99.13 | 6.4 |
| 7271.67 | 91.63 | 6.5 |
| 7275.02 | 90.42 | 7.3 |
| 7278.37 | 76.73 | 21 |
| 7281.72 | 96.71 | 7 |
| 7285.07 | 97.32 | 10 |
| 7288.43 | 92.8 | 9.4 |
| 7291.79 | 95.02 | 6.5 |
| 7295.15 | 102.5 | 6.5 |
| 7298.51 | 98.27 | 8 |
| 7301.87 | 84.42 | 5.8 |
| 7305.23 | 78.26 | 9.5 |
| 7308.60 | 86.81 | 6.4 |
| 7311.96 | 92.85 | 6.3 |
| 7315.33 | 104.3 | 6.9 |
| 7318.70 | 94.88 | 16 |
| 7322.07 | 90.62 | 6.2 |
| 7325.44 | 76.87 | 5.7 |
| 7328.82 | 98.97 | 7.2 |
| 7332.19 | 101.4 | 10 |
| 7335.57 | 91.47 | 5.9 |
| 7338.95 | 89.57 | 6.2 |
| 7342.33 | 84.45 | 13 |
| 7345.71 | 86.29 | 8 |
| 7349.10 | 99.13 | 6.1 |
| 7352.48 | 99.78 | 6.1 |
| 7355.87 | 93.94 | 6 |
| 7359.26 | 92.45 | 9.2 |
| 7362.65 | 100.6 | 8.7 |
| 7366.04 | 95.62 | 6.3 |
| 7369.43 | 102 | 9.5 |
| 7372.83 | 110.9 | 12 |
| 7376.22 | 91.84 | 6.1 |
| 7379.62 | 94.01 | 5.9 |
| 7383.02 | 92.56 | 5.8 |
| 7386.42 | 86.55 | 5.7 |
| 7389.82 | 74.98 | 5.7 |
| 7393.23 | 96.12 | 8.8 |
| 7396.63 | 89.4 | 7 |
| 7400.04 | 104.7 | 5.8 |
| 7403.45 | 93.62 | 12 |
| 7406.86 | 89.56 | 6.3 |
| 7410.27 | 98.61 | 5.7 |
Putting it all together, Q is -0.005 mag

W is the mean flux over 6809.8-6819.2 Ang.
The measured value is 105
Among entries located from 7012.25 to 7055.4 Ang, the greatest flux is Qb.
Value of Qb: 95.49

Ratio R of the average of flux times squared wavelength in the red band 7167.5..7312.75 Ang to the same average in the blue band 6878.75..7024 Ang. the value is 1.05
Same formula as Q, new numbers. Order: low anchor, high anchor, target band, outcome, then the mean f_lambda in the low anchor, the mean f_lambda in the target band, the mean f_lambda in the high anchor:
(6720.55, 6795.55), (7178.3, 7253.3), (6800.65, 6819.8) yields -0.05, 96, 100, 91.6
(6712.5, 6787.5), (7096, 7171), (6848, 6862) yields -0.02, 95.6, 95.4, 88.7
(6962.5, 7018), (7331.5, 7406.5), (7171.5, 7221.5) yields 0.04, 93.7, 90.5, 94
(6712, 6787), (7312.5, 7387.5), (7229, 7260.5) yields 0.03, 95.5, 92.2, 94.5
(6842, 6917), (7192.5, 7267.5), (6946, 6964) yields 0.02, 97.3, 94.3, 93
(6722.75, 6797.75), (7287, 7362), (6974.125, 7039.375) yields 0.03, 96.1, 91.7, 92.6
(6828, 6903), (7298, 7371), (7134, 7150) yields 0.03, 95.7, 91.5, 92.8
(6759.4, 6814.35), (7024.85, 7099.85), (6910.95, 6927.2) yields -0.07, 98.1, 99.8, 88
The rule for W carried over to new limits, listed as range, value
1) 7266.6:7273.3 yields 95.3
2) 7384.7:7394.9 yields 85.8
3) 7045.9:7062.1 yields 92.3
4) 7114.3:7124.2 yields 89.3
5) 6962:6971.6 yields 93.9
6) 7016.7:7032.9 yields 85.9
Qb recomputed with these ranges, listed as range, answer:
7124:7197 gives 101.1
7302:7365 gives 104.3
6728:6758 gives 104.6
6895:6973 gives 109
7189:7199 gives 97.95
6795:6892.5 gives 111.4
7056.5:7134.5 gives 96.45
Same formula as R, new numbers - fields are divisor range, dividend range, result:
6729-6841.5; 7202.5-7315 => 1.10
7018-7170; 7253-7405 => 1.13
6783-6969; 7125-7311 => 1.04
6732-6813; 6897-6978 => 1.04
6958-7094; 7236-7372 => 1.11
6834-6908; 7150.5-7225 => 1.04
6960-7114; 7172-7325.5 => 1.09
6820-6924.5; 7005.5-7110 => 0.96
